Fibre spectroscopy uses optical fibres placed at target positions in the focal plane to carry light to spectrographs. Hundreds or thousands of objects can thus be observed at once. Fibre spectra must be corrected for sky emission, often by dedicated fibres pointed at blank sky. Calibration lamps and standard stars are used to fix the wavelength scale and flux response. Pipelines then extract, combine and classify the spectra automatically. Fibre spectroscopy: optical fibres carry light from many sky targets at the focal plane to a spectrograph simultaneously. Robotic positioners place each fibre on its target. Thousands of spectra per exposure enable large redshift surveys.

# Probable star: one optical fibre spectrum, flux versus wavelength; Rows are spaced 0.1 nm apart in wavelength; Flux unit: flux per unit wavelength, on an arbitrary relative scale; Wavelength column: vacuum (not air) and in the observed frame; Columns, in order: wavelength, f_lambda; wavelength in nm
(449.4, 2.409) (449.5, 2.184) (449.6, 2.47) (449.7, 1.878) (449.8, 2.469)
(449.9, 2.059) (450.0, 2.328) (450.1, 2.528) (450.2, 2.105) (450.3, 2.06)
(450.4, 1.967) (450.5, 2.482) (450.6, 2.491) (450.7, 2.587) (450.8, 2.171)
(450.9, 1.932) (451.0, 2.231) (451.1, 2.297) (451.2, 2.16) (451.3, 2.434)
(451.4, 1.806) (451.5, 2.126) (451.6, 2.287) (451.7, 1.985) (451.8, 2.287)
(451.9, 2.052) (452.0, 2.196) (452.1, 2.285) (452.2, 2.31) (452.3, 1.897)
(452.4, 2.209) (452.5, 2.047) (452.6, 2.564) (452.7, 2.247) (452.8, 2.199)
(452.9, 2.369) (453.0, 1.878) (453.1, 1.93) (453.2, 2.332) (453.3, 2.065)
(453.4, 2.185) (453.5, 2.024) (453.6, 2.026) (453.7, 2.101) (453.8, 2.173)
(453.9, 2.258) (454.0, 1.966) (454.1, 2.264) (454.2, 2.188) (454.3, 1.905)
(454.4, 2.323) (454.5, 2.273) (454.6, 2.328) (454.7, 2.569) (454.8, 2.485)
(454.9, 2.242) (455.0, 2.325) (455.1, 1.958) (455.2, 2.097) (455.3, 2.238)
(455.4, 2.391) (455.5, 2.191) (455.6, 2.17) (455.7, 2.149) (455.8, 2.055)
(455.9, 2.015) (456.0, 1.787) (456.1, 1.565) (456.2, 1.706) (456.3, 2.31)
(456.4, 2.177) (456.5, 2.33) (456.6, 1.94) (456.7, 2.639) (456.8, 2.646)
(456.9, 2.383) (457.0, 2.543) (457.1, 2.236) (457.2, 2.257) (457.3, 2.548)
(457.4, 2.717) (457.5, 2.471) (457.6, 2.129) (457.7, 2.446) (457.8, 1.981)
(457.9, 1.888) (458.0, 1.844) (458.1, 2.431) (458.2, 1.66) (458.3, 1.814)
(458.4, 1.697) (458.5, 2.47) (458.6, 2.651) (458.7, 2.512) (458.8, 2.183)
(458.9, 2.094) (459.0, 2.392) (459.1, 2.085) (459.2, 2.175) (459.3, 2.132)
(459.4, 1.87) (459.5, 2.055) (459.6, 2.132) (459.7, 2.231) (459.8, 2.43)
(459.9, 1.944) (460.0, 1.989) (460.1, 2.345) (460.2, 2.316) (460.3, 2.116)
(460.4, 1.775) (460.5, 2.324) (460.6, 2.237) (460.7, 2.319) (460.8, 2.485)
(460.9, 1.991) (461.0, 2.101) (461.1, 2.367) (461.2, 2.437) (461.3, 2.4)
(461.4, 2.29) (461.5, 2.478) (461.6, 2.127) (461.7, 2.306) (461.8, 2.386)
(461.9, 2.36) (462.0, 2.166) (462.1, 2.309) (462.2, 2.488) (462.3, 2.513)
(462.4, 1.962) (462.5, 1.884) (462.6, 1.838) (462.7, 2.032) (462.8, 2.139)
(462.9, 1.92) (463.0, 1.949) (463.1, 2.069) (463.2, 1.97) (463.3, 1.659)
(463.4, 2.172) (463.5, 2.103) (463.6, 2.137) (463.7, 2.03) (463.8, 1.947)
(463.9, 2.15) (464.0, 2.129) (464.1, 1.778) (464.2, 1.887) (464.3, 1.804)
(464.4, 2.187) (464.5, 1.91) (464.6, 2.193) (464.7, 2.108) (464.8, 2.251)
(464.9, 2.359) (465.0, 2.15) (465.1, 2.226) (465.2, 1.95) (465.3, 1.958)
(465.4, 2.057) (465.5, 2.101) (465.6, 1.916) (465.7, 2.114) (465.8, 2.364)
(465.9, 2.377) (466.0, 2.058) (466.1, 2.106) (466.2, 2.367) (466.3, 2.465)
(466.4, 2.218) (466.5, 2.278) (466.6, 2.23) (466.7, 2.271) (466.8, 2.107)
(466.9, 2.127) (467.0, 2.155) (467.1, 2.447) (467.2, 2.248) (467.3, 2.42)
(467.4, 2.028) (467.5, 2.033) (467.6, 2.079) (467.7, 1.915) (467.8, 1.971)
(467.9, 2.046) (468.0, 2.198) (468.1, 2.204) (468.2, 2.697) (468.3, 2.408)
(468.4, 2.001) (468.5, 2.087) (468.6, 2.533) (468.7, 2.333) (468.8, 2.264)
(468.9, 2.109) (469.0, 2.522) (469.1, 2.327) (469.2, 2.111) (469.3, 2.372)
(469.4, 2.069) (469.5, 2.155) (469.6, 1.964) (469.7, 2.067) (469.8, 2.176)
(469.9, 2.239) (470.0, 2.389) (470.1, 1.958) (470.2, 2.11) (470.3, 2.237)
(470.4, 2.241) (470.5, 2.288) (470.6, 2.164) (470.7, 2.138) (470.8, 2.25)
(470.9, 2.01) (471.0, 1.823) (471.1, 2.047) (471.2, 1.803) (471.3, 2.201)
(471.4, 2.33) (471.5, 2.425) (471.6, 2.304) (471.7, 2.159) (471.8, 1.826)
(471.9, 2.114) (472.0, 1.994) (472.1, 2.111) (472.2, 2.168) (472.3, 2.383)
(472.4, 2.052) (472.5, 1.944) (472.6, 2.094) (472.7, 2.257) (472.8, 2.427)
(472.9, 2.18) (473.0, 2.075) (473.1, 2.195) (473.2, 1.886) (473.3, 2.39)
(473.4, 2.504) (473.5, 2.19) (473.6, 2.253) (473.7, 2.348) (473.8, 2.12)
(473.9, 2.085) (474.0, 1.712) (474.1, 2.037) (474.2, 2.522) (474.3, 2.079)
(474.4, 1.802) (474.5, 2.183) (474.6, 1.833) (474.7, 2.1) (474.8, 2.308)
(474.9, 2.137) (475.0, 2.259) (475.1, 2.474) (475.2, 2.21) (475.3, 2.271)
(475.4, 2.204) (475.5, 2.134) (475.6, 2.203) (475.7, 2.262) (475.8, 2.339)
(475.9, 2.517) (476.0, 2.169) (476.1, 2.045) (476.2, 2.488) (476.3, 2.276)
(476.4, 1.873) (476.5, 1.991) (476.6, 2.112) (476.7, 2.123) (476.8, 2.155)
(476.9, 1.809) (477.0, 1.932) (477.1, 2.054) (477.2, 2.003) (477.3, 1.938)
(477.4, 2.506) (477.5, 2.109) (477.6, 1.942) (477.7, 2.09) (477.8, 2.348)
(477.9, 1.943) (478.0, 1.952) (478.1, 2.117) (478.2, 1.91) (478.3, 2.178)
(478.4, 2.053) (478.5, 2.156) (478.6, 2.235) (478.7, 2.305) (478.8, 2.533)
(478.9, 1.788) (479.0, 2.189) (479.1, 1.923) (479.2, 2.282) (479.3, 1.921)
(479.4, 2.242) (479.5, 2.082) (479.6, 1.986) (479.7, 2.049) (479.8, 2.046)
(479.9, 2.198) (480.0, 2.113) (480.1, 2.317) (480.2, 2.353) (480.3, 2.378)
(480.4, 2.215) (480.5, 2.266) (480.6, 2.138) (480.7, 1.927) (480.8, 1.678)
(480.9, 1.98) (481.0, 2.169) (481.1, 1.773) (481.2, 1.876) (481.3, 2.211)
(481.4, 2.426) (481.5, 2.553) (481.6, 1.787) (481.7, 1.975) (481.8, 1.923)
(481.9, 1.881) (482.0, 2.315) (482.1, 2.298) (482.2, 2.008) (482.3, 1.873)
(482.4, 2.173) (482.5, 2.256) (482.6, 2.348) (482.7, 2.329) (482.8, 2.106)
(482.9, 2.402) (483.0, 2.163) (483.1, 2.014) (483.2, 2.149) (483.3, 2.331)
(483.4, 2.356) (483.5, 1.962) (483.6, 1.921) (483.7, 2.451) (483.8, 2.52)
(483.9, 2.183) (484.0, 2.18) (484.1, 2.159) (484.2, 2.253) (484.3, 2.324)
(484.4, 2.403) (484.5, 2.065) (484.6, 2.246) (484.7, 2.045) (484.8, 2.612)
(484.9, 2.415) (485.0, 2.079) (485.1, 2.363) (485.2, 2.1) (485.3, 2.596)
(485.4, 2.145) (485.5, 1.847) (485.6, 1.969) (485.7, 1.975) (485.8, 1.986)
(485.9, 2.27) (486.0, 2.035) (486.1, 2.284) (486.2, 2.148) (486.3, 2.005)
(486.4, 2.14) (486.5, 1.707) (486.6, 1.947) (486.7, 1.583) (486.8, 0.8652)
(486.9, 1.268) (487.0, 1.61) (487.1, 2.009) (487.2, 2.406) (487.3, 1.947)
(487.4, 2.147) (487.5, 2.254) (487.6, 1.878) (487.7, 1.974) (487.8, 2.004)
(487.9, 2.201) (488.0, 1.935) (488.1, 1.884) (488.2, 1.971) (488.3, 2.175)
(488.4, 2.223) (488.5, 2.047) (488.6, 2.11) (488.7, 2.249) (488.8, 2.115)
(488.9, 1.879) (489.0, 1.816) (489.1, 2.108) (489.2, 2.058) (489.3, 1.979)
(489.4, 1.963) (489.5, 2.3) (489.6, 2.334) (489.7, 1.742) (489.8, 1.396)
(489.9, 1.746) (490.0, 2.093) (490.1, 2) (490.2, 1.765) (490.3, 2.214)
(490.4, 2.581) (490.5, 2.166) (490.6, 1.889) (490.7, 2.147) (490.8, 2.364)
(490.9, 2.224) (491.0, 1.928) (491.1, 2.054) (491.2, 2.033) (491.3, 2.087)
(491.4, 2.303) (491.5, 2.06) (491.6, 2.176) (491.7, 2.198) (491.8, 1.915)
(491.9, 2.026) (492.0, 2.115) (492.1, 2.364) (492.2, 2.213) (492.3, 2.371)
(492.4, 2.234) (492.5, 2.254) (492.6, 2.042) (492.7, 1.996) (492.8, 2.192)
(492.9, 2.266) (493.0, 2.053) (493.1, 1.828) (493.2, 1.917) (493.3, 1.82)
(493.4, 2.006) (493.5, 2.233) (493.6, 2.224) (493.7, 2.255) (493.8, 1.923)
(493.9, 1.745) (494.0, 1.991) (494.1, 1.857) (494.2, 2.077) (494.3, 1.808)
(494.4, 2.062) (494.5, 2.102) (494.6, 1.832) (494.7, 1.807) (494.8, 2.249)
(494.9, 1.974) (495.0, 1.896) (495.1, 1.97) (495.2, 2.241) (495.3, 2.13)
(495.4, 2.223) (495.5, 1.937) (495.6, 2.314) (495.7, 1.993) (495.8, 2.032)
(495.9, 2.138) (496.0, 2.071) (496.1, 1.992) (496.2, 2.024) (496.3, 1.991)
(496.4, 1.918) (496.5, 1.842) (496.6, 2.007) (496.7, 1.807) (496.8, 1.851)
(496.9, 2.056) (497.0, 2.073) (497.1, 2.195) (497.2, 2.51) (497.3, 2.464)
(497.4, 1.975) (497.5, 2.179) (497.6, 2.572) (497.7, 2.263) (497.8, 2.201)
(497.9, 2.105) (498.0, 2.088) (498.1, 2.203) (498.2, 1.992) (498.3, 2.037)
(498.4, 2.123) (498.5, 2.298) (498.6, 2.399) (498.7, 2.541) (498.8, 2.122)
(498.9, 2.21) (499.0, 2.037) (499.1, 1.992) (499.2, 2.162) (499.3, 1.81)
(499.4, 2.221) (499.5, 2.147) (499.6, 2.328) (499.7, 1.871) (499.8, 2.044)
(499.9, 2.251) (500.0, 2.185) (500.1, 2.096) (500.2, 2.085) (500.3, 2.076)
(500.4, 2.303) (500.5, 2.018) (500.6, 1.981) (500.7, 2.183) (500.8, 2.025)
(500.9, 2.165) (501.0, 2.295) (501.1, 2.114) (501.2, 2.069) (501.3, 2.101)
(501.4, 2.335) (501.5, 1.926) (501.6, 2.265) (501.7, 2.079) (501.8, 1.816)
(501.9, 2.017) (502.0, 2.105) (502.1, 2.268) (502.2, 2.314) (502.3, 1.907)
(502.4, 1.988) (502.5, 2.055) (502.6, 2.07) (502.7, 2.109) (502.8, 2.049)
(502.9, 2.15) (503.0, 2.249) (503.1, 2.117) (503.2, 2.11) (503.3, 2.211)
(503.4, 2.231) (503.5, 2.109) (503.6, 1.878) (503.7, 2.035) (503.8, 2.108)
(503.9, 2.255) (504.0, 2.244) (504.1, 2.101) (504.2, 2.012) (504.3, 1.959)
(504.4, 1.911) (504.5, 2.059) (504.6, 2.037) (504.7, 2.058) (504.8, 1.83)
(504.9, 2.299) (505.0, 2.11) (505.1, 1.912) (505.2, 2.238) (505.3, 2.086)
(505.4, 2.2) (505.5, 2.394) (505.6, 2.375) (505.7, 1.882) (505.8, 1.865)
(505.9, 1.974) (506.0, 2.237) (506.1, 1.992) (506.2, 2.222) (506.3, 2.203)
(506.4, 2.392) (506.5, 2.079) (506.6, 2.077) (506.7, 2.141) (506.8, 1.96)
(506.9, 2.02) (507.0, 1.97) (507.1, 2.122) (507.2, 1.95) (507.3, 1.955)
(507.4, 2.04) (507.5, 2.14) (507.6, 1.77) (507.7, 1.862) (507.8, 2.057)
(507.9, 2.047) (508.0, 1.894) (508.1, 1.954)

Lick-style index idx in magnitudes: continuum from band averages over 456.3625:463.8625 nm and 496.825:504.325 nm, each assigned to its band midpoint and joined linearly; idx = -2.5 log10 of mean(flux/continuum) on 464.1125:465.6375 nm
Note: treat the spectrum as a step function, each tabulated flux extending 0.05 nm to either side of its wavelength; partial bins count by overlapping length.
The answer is 0.06 mag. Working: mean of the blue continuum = 2.19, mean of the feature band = 2.06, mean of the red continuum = 2.14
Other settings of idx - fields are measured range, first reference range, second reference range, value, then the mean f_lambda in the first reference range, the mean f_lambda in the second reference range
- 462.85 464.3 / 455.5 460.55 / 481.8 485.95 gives 0.10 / 2.18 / 2.19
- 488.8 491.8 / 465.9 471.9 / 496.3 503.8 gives 0.05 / 2.19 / 2.12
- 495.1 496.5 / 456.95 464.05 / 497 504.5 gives 0.04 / 2.18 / 2.13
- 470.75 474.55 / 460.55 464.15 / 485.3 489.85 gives -0.03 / 2.16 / 1.98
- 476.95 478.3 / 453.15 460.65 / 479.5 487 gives 0.03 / 2.19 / 2.11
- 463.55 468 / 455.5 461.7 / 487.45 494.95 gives 0.02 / 2.2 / 2.06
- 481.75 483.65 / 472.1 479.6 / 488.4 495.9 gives -0.02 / 2.15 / 2.06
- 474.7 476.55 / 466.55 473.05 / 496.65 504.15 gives -0.03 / 2.18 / 2.13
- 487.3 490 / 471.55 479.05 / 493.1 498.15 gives 0.04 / 2.15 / 2.06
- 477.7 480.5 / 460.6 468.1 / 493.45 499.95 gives -0.01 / 2.15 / 2.09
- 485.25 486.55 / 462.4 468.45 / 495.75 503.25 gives 0.02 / 2.11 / 2.12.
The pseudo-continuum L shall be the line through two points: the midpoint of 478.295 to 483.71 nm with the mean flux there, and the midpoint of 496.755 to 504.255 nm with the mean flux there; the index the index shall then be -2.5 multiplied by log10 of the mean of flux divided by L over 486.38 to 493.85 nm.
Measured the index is 0.05 mag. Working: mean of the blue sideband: 2.13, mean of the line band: 2.03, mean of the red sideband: 2.14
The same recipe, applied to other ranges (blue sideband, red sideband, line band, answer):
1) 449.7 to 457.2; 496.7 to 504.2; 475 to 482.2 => 0.016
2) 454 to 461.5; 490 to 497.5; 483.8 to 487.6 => 0.017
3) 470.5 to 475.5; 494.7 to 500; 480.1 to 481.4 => 0.019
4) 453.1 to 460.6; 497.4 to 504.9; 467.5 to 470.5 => -0.016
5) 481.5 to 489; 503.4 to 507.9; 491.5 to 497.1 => 0.018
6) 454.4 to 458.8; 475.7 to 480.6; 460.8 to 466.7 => 0.022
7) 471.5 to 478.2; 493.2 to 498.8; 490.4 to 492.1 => -0.015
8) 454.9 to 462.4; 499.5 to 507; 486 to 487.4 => 0.156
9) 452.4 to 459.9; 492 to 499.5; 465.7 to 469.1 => -0.035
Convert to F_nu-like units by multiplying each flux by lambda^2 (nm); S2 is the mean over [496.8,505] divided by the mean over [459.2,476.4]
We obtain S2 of 1.13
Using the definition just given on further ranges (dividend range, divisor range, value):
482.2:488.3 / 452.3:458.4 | 1.09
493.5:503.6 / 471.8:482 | 1.08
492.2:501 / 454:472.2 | 1.11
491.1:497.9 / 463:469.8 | 1.09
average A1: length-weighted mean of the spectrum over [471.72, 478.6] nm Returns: 2.14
